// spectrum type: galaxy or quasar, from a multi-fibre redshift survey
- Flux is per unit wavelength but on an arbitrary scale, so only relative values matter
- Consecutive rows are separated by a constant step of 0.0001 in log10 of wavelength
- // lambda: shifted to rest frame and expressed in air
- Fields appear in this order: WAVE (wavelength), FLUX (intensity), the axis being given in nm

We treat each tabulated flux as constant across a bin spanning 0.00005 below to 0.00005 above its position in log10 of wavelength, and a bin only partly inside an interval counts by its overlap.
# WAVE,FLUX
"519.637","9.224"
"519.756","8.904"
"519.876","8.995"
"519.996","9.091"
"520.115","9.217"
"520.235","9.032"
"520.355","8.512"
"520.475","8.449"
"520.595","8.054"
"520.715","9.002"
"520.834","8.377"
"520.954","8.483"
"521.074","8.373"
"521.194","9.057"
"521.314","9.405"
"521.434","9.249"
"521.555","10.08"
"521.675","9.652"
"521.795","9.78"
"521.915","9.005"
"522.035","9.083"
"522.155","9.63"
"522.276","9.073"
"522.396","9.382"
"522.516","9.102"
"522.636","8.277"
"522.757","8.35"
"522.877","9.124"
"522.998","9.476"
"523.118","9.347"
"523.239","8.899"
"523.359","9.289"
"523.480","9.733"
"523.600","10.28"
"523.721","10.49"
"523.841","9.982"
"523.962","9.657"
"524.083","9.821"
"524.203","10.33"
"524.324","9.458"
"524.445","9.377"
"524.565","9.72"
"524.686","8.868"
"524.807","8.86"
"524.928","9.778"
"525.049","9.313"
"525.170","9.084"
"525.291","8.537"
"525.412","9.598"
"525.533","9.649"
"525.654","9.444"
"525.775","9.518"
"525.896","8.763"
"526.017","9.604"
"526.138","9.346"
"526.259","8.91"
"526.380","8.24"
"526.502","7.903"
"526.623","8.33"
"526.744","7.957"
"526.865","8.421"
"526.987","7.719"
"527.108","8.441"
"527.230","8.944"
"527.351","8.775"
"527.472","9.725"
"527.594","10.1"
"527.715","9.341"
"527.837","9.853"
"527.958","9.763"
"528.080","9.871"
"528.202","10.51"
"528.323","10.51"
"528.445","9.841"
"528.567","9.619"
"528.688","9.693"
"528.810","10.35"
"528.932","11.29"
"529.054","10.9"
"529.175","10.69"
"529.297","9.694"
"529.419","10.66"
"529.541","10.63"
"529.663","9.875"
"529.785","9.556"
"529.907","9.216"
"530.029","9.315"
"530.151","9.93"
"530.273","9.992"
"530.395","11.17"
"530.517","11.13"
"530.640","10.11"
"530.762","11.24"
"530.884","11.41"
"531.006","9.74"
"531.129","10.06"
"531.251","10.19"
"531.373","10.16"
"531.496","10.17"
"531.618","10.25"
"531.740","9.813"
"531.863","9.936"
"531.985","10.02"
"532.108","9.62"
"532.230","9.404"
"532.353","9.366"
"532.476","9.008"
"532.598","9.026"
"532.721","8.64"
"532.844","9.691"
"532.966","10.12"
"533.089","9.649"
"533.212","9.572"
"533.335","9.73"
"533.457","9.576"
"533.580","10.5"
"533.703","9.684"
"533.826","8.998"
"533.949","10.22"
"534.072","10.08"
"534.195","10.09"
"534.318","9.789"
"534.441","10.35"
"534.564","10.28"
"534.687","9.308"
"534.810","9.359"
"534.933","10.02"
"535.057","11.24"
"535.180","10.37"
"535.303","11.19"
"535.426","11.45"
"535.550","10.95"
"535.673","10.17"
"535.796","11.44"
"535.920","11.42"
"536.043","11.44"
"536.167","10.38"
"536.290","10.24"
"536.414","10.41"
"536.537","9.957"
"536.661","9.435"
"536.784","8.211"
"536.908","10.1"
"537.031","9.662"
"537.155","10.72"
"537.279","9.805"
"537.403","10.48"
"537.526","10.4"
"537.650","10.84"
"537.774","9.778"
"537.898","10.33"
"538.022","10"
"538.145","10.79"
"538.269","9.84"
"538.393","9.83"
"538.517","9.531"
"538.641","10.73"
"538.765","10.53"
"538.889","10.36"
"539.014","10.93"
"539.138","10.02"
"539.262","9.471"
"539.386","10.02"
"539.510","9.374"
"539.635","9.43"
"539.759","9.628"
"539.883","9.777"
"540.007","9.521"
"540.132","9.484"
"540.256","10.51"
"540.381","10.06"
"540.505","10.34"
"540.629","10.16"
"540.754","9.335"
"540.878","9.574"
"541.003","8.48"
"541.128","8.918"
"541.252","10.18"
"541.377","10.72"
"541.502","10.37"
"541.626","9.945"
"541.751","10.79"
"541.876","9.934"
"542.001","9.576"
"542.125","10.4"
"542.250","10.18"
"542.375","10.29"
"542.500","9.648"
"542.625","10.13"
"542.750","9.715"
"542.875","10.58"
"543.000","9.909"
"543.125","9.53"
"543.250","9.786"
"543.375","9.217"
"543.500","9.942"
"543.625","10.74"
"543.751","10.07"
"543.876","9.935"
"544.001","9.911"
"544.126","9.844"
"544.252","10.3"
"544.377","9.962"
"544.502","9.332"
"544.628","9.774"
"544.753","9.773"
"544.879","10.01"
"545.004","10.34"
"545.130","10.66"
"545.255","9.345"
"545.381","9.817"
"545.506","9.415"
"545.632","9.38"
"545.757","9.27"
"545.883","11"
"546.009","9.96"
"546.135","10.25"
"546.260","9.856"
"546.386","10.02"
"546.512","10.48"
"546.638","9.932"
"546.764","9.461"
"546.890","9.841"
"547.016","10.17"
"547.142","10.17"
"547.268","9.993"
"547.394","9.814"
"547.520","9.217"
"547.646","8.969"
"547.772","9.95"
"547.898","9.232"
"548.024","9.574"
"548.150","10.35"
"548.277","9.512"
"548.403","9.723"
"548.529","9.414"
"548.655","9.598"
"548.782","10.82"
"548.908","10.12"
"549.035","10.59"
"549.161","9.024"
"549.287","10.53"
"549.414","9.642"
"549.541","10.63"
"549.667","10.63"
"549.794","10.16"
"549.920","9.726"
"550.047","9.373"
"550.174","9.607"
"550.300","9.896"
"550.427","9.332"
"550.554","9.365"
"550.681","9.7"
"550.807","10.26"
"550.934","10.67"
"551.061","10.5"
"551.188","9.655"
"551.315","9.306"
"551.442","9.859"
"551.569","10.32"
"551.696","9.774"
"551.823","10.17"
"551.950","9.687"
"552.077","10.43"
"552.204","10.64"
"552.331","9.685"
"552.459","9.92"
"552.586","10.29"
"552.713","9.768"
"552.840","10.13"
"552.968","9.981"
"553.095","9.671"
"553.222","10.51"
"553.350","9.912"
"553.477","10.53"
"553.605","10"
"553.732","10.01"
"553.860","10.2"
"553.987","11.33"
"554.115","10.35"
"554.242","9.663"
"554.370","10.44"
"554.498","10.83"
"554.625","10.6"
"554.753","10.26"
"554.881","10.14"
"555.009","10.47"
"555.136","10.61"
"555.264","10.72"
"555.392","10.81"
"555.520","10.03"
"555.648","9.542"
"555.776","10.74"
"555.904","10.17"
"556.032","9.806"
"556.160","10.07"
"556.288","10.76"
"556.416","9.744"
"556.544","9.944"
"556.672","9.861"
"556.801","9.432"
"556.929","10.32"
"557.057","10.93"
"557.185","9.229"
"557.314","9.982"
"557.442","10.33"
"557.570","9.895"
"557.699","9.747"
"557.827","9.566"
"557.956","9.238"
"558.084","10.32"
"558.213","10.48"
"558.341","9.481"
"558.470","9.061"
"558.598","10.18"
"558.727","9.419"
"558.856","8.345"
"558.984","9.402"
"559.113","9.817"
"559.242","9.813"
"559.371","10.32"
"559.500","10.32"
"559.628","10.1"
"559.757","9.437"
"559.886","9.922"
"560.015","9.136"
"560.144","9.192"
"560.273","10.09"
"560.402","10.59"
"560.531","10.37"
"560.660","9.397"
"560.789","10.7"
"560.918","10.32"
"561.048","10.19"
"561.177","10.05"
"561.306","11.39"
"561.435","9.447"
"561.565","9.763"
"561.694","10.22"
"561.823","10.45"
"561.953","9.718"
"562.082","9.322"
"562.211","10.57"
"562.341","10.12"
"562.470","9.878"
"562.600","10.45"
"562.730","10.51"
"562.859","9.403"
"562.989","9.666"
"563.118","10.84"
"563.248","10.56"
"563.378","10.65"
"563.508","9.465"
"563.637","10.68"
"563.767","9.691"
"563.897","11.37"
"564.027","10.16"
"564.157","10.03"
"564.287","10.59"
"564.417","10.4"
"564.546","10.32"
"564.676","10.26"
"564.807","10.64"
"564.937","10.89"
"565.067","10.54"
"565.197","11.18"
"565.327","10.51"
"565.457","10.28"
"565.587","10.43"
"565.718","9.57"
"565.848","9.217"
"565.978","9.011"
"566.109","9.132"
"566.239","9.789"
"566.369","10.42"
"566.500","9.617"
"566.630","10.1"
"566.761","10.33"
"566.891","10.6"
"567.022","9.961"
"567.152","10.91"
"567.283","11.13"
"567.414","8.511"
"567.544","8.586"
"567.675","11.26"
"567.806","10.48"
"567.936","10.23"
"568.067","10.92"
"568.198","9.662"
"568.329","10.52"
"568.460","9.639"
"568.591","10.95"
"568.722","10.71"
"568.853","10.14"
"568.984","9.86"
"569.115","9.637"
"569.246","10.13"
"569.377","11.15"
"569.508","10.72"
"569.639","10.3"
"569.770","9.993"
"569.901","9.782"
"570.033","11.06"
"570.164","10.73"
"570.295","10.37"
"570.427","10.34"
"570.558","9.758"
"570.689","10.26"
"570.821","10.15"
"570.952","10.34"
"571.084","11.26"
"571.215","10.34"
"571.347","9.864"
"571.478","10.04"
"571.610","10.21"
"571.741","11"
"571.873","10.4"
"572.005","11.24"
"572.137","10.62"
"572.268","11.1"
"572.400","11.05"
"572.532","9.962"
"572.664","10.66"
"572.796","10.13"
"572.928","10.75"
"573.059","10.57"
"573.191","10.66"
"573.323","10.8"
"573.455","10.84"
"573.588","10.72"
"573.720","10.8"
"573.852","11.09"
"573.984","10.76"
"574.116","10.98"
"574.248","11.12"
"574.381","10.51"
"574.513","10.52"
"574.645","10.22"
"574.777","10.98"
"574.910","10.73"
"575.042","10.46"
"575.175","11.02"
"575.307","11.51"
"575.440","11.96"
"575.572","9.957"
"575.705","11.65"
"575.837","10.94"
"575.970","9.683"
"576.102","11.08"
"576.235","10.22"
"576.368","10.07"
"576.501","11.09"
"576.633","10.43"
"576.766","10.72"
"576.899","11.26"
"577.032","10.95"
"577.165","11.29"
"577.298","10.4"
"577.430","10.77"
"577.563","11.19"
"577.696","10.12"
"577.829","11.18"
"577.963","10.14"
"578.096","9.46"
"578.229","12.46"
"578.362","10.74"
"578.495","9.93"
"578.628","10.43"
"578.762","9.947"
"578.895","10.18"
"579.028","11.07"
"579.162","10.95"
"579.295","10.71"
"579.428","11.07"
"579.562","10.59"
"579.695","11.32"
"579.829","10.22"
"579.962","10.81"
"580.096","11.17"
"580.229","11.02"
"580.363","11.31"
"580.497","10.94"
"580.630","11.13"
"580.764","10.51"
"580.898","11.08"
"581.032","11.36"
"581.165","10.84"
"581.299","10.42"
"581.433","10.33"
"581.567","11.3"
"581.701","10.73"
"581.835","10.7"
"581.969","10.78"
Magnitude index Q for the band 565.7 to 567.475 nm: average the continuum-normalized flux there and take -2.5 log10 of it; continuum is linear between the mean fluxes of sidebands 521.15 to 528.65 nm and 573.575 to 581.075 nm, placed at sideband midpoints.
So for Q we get 0.06 mag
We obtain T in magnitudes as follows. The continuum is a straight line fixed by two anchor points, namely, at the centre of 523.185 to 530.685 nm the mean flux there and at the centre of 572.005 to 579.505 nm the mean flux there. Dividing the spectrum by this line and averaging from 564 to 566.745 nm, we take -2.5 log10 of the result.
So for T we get 0.04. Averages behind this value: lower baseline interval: 9.59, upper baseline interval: 10.7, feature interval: 10.1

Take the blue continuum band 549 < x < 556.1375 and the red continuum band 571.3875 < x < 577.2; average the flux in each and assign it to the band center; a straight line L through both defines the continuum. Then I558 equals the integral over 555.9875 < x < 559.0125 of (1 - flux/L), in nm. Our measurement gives 0.13 nm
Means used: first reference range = 10.1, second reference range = 10.7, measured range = 9.82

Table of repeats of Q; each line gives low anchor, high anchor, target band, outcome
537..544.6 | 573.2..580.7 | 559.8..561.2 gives 0.047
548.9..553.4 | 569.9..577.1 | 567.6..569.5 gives 0.014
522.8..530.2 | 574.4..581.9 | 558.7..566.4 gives 0.033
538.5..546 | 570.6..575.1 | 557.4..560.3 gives 0.064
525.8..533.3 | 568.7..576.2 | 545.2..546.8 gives 0.019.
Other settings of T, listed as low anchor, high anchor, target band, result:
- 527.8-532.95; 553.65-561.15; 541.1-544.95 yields 0.005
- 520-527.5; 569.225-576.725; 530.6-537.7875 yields -0.073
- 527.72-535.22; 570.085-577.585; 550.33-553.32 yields 0.037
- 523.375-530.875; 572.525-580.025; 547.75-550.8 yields 0.029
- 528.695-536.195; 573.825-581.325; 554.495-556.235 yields 0.015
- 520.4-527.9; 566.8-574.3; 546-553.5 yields -0.007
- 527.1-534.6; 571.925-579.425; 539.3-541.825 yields 0.031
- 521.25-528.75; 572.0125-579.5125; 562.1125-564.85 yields 0.011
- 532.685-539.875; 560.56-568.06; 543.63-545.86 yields 0.028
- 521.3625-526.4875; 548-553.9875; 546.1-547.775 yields 0.005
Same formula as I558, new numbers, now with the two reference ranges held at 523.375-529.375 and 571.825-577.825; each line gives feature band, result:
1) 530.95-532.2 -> -0.05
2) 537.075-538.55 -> -0.06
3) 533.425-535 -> -0.03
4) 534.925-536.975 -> -0.16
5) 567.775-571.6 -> 0.11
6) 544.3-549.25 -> 0.08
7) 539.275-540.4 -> 0.01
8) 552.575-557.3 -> 0.01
